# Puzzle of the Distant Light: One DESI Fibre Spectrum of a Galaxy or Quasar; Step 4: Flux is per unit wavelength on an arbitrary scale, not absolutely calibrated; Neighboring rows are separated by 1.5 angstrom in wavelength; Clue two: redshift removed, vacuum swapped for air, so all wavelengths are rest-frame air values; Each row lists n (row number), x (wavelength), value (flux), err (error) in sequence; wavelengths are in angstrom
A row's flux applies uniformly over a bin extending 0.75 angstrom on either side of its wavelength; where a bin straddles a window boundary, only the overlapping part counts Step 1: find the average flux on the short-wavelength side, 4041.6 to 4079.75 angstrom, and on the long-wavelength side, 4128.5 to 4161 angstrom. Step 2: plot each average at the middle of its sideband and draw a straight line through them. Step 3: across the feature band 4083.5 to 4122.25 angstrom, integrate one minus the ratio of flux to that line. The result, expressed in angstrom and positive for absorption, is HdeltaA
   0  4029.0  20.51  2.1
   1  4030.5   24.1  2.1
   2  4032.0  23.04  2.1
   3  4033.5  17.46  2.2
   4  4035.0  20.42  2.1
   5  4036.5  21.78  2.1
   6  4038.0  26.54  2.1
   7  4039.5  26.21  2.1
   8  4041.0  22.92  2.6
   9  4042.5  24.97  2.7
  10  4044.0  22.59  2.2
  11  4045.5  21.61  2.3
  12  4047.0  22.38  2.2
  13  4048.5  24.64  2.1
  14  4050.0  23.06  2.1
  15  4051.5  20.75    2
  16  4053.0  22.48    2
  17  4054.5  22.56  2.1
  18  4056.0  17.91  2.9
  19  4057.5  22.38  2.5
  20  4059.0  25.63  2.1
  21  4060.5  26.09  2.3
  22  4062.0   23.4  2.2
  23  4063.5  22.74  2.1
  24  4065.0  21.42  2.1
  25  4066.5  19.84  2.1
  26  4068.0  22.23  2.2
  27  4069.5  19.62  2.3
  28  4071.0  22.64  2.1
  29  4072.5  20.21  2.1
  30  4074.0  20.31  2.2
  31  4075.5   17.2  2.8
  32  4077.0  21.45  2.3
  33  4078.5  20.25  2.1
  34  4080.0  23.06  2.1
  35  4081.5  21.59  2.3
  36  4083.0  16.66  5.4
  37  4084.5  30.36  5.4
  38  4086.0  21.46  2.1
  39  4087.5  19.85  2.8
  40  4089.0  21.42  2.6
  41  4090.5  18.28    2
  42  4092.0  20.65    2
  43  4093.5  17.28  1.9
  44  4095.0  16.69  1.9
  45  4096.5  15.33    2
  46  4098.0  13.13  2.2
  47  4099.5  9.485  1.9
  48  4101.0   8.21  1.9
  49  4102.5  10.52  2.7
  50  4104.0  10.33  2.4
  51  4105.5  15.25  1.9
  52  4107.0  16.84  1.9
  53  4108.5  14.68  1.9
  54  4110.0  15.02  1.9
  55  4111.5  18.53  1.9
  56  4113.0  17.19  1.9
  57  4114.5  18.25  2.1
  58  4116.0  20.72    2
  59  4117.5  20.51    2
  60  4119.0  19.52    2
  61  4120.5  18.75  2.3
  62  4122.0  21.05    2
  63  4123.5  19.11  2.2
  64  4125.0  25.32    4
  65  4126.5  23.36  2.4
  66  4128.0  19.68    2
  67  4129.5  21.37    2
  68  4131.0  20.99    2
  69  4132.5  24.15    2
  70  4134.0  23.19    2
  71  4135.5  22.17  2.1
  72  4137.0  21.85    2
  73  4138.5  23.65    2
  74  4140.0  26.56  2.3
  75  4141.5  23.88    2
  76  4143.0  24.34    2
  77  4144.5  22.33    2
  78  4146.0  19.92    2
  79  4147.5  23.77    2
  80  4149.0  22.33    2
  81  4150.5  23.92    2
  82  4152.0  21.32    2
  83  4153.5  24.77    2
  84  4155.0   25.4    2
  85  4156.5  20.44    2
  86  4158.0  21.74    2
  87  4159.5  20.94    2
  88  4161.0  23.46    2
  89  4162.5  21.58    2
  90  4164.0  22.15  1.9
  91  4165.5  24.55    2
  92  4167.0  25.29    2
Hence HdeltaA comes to 8.9 angstrom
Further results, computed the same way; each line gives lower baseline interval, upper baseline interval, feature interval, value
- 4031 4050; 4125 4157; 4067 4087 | 1.4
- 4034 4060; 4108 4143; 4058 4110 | 7.4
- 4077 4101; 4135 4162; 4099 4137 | 4.8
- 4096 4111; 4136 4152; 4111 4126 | -2.9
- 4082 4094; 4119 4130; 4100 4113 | 4.5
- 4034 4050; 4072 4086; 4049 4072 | 0.1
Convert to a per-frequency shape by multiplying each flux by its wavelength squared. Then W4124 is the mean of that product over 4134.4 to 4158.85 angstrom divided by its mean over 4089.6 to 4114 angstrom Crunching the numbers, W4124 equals 1.58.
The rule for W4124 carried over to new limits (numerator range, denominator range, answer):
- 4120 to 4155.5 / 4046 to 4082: 1.08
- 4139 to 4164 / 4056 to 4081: 1.10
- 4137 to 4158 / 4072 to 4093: 1.15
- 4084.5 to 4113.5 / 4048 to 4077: 0.75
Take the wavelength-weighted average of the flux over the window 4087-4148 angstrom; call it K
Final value 19.1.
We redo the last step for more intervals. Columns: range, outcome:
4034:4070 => 22.7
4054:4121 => 19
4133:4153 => 23.1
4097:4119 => 15.1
